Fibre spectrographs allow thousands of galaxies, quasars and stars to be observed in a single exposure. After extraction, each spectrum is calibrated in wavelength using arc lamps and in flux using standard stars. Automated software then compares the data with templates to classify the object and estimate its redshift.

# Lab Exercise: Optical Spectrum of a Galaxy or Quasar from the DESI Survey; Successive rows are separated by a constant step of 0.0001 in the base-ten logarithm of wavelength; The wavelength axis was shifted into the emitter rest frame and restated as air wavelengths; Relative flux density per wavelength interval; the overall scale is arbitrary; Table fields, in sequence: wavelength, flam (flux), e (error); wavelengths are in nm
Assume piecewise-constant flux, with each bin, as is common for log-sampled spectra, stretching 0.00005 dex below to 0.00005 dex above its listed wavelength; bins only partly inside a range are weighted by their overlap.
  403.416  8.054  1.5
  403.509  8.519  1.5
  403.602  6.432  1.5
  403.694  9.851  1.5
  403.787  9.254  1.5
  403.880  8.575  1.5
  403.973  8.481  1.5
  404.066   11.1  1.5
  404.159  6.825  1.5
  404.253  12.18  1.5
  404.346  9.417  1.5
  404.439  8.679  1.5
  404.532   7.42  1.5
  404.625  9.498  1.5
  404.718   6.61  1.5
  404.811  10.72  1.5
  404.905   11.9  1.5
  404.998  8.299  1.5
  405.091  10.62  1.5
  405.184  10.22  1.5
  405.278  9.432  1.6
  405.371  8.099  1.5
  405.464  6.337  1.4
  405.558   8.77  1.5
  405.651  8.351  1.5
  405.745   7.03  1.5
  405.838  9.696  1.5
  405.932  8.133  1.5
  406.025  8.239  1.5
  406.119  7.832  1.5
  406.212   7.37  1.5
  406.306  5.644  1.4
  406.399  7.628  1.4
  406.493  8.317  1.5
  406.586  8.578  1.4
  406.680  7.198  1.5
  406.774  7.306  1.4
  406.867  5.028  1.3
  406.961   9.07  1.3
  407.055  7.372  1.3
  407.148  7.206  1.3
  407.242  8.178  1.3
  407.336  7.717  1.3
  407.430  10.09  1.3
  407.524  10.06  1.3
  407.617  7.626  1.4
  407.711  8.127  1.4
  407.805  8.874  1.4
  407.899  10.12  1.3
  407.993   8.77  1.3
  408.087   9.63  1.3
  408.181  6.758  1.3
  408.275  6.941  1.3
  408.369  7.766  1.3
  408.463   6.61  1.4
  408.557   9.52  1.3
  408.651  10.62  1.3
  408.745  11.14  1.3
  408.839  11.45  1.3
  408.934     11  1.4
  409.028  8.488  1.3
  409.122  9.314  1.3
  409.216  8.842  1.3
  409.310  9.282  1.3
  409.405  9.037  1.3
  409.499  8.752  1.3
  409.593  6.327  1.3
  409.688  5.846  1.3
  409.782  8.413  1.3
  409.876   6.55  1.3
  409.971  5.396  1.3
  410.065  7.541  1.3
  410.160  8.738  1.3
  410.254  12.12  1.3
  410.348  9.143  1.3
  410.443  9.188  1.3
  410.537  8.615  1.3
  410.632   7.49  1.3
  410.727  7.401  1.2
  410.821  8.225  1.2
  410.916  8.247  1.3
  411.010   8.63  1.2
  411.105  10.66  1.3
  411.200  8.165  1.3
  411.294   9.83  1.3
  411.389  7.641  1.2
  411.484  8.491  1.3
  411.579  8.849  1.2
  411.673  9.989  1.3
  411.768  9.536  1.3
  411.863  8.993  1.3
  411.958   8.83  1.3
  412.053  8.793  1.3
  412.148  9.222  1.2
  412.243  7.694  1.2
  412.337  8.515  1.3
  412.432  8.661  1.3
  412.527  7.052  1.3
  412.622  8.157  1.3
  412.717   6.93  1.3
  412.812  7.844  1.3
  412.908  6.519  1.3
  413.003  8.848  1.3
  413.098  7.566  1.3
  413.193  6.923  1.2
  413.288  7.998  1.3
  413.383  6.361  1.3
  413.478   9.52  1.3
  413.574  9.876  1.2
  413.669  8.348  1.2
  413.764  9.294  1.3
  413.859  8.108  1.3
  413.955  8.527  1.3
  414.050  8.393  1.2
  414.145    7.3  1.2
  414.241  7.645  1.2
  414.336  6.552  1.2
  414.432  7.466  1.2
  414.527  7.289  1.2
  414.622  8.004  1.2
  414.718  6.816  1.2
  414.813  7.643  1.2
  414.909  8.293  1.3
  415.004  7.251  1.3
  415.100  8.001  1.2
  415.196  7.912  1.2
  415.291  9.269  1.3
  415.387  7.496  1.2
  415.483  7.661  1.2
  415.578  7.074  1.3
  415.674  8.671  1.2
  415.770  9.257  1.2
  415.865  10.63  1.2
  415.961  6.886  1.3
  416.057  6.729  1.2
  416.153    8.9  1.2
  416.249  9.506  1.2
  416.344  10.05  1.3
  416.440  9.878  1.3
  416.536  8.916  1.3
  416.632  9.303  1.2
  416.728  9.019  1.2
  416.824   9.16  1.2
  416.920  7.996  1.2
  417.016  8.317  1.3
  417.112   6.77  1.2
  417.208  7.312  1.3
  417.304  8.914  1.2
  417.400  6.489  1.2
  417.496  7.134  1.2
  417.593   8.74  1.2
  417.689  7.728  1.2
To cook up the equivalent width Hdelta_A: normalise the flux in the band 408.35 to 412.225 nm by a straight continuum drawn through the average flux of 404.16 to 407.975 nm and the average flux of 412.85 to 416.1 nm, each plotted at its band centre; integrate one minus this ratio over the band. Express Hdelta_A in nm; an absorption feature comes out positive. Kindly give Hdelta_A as -0.26 nm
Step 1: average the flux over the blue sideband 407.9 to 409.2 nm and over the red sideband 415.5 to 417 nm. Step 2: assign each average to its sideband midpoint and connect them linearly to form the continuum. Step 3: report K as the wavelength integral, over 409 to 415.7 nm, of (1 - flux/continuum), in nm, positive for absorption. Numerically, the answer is 0.56 nm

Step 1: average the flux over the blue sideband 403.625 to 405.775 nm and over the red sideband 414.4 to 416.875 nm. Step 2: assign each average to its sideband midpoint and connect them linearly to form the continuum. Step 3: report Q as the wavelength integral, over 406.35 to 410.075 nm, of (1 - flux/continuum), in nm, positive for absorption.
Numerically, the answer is 0.21 nm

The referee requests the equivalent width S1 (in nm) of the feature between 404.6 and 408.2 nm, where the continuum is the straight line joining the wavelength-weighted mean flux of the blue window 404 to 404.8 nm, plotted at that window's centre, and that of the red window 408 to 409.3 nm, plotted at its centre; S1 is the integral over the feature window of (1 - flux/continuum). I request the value 0.27 nm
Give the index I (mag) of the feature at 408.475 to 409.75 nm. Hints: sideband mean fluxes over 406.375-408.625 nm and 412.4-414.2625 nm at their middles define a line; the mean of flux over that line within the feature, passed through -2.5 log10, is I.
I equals -0.13 mag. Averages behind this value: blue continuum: 8.13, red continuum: 7.99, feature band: 9.12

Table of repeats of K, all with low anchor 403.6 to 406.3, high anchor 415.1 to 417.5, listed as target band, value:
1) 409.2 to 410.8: 0.087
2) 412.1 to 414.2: 0.105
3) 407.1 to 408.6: 0.056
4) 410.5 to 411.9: -0.024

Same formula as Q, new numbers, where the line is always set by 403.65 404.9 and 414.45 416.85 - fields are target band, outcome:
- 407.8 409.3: -0.04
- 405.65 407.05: 0.22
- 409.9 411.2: 0.03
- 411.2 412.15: -0.03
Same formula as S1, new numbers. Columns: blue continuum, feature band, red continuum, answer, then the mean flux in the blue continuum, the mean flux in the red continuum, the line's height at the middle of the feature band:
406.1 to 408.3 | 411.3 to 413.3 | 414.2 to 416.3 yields -0.08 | 7.99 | 7.96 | 7.97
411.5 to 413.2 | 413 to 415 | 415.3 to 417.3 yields 0.12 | 8.31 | 8.5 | 8.39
